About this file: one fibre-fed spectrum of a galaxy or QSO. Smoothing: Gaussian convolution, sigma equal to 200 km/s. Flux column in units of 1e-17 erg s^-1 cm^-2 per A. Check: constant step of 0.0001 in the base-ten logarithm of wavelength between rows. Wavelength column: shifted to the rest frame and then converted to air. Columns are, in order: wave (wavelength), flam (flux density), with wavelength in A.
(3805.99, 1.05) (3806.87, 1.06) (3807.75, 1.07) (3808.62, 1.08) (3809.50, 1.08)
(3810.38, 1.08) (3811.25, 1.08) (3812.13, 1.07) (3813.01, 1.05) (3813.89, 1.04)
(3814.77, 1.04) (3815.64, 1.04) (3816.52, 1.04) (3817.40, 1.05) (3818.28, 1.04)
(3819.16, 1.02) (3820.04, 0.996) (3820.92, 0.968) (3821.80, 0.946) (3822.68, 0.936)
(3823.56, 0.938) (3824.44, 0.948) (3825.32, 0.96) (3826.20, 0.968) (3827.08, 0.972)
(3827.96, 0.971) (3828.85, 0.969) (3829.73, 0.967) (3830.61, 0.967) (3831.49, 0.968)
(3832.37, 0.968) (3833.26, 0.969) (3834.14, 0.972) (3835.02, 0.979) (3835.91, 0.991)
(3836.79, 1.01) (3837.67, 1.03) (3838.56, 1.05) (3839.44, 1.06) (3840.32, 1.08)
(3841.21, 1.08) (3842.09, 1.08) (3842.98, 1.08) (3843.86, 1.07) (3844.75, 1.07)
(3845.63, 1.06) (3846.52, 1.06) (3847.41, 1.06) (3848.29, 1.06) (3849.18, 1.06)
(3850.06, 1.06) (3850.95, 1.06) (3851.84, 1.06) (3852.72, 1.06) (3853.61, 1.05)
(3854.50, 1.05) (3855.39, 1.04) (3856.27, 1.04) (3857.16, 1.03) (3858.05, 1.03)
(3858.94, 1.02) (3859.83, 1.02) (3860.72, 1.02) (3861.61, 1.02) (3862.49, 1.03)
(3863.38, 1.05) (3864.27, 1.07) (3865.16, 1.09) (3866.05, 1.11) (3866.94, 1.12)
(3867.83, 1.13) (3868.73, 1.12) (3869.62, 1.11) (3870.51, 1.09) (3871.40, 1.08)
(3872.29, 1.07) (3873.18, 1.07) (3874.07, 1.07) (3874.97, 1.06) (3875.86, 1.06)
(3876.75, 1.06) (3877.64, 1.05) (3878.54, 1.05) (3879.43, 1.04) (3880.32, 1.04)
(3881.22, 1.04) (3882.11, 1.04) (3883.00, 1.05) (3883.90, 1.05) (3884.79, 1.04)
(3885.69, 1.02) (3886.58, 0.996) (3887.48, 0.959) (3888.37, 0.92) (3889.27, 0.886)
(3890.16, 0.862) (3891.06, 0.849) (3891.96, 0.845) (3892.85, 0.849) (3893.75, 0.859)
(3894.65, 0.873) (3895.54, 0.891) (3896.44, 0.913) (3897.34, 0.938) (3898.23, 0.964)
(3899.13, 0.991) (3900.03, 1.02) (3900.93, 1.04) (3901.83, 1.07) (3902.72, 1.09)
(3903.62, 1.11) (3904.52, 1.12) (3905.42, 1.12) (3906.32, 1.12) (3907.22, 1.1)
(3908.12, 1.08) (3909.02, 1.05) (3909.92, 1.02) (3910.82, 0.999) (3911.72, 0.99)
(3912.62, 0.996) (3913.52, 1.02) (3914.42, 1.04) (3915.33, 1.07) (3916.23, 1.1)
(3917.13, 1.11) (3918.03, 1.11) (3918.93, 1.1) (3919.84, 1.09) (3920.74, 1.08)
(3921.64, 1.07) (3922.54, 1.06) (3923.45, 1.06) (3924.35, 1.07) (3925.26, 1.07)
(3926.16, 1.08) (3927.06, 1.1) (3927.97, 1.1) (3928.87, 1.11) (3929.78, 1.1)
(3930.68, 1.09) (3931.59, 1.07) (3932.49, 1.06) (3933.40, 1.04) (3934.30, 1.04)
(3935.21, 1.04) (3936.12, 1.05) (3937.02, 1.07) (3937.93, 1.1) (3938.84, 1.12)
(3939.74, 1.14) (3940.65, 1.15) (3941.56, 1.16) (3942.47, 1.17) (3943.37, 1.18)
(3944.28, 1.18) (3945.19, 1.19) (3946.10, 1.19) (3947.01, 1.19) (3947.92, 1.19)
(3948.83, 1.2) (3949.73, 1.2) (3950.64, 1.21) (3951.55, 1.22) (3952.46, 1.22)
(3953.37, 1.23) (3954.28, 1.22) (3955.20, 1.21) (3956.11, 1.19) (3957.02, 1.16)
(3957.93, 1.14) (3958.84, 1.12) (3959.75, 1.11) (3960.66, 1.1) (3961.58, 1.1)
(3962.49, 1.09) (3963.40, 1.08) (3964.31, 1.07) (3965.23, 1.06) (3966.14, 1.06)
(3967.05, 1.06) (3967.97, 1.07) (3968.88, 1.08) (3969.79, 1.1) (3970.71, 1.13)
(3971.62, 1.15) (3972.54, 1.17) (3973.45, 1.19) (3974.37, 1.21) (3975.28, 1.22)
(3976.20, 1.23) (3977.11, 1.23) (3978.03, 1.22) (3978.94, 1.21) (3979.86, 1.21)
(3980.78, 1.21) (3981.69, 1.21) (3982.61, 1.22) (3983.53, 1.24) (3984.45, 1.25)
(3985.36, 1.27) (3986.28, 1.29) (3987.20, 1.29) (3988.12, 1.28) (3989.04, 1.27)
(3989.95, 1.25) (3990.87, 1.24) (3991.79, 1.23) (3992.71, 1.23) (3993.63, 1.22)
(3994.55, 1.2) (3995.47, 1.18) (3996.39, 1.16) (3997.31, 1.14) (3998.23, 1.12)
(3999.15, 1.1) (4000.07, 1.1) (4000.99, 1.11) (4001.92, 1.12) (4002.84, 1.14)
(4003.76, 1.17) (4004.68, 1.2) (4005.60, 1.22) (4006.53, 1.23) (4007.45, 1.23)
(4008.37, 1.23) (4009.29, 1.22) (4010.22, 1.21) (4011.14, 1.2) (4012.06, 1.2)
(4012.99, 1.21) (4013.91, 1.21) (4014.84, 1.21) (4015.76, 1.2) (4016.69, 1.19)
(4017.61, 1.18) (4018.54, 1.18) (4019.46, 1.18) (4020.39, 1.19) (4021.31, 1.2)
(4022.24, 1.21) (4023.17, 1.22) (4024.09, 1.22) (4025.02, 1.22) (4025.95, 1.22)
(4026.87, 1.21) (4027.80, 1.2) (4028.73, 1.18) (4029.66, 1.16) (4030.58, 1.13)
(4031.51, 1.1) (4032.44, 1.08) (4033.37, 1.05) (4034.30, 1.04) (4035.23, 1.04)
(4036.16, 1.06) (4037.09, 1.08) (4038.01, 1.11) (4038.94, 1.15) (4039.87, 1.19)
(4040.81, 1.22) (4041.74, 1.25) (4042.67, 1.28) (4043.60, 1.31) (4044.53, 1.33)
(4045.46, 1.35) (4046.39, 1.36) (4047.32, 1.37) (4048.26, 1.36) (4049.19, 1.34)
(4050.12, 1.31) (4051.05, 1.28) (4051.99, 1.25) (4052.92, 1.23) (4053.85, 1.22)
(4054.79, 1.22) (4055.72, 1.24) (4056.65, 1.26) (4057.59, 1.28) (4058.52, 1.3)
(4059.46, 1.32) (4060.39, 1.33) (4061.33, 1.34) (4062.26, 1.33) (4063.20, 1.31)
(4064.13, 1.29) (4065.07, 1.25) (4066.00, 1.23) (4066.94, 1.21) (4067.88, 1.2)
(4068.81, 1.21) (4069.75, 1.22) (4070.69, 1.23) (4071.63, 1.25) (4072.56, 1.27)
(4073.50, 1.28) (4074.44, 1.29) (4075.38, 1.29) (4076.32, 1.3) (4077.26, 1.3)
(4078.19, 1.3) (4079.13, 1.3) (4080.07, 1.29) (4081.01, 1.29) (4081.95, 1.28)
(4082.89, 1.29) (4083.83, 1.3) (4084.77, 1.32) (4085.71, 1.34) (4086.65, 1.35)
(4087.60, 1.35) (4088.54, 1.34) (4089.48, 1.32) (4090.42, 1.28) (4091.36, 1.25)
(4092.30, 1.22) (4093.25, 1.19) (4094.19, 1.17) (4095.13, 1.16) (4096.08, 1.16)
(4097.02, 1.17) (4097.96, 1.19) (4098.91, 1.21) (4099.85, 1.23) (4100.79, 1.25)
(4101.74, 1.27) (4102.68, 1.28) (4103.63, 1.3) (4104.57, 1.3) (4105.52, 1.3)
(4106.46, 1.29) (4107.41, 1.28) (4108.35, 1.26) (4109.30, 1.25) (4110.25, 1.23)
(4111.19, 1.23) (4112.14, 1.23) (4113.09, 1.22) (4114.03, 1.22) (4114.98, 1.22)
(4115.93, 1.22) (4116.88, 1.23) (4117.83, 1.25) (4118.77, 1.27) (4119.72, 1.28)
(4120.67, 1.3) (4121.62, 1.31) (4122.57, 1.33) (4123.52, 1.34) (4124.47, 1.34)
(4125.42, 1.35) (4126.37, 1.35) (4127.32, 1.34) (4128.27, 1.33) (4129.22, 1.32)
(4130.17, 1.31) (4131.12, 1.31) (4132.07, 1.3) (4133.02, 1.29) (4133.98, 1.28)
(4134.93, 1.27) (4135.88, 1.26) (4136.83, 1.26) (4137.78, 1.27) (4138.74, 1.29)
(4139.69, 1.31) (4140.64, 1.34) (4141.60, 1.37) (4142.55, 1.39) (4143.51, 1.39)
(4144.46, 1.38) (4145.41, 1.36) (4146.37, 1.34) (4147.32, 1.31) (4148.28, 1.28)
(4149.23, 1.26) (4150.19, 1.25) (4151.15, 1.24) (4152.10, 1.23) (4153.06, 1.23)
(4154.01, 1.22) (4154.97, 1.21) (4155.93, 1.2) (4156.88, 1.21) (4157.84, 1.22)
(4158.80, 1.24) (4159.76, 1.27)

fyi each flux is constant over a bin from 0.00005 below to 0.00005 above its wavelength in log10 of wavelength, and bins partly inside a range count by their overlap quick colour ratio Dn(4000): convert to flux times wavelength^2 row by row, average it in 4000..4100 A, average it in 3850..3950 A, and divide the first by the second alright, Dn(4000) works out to 1.3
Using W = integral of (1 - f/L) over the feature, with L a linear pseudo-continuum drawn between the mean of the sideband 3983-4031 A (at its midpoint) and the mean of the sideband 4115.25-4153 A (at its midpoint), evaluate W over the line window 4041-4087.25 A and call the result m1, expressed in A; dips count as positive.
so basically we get -1.5 A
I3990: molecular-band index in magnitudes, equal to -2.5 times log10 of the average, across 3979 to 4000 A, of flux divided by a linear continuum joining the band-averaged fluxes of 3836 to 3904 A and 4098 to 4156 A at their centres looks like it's -0.06 mag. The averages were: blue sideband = 1.03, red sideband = 1.28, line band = 1.22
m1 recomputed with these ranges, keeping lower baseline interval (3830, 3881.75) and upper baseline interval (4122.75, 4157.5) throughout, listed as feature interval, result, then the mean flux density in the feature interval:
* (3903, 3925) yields 0.6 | 1.07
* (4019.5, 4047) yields 0.4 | 1.19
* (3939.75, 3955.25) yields -0.9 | 1.19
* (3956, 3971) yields 0.6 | 1.1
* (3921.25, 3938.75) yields 0.6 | 1.07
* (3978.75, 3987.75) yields -0.6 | 1.24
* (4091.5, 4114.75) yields 0.6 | 1.23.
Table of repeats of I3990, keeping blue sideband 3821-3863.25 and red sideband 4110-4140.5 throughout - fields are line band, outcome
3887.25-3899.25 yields 0.19 mag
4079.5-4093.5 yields -0.04 mag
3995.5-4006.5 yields 0.02 mag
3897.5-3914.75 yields 0.03 mag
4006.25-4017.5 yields -0.03 mag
